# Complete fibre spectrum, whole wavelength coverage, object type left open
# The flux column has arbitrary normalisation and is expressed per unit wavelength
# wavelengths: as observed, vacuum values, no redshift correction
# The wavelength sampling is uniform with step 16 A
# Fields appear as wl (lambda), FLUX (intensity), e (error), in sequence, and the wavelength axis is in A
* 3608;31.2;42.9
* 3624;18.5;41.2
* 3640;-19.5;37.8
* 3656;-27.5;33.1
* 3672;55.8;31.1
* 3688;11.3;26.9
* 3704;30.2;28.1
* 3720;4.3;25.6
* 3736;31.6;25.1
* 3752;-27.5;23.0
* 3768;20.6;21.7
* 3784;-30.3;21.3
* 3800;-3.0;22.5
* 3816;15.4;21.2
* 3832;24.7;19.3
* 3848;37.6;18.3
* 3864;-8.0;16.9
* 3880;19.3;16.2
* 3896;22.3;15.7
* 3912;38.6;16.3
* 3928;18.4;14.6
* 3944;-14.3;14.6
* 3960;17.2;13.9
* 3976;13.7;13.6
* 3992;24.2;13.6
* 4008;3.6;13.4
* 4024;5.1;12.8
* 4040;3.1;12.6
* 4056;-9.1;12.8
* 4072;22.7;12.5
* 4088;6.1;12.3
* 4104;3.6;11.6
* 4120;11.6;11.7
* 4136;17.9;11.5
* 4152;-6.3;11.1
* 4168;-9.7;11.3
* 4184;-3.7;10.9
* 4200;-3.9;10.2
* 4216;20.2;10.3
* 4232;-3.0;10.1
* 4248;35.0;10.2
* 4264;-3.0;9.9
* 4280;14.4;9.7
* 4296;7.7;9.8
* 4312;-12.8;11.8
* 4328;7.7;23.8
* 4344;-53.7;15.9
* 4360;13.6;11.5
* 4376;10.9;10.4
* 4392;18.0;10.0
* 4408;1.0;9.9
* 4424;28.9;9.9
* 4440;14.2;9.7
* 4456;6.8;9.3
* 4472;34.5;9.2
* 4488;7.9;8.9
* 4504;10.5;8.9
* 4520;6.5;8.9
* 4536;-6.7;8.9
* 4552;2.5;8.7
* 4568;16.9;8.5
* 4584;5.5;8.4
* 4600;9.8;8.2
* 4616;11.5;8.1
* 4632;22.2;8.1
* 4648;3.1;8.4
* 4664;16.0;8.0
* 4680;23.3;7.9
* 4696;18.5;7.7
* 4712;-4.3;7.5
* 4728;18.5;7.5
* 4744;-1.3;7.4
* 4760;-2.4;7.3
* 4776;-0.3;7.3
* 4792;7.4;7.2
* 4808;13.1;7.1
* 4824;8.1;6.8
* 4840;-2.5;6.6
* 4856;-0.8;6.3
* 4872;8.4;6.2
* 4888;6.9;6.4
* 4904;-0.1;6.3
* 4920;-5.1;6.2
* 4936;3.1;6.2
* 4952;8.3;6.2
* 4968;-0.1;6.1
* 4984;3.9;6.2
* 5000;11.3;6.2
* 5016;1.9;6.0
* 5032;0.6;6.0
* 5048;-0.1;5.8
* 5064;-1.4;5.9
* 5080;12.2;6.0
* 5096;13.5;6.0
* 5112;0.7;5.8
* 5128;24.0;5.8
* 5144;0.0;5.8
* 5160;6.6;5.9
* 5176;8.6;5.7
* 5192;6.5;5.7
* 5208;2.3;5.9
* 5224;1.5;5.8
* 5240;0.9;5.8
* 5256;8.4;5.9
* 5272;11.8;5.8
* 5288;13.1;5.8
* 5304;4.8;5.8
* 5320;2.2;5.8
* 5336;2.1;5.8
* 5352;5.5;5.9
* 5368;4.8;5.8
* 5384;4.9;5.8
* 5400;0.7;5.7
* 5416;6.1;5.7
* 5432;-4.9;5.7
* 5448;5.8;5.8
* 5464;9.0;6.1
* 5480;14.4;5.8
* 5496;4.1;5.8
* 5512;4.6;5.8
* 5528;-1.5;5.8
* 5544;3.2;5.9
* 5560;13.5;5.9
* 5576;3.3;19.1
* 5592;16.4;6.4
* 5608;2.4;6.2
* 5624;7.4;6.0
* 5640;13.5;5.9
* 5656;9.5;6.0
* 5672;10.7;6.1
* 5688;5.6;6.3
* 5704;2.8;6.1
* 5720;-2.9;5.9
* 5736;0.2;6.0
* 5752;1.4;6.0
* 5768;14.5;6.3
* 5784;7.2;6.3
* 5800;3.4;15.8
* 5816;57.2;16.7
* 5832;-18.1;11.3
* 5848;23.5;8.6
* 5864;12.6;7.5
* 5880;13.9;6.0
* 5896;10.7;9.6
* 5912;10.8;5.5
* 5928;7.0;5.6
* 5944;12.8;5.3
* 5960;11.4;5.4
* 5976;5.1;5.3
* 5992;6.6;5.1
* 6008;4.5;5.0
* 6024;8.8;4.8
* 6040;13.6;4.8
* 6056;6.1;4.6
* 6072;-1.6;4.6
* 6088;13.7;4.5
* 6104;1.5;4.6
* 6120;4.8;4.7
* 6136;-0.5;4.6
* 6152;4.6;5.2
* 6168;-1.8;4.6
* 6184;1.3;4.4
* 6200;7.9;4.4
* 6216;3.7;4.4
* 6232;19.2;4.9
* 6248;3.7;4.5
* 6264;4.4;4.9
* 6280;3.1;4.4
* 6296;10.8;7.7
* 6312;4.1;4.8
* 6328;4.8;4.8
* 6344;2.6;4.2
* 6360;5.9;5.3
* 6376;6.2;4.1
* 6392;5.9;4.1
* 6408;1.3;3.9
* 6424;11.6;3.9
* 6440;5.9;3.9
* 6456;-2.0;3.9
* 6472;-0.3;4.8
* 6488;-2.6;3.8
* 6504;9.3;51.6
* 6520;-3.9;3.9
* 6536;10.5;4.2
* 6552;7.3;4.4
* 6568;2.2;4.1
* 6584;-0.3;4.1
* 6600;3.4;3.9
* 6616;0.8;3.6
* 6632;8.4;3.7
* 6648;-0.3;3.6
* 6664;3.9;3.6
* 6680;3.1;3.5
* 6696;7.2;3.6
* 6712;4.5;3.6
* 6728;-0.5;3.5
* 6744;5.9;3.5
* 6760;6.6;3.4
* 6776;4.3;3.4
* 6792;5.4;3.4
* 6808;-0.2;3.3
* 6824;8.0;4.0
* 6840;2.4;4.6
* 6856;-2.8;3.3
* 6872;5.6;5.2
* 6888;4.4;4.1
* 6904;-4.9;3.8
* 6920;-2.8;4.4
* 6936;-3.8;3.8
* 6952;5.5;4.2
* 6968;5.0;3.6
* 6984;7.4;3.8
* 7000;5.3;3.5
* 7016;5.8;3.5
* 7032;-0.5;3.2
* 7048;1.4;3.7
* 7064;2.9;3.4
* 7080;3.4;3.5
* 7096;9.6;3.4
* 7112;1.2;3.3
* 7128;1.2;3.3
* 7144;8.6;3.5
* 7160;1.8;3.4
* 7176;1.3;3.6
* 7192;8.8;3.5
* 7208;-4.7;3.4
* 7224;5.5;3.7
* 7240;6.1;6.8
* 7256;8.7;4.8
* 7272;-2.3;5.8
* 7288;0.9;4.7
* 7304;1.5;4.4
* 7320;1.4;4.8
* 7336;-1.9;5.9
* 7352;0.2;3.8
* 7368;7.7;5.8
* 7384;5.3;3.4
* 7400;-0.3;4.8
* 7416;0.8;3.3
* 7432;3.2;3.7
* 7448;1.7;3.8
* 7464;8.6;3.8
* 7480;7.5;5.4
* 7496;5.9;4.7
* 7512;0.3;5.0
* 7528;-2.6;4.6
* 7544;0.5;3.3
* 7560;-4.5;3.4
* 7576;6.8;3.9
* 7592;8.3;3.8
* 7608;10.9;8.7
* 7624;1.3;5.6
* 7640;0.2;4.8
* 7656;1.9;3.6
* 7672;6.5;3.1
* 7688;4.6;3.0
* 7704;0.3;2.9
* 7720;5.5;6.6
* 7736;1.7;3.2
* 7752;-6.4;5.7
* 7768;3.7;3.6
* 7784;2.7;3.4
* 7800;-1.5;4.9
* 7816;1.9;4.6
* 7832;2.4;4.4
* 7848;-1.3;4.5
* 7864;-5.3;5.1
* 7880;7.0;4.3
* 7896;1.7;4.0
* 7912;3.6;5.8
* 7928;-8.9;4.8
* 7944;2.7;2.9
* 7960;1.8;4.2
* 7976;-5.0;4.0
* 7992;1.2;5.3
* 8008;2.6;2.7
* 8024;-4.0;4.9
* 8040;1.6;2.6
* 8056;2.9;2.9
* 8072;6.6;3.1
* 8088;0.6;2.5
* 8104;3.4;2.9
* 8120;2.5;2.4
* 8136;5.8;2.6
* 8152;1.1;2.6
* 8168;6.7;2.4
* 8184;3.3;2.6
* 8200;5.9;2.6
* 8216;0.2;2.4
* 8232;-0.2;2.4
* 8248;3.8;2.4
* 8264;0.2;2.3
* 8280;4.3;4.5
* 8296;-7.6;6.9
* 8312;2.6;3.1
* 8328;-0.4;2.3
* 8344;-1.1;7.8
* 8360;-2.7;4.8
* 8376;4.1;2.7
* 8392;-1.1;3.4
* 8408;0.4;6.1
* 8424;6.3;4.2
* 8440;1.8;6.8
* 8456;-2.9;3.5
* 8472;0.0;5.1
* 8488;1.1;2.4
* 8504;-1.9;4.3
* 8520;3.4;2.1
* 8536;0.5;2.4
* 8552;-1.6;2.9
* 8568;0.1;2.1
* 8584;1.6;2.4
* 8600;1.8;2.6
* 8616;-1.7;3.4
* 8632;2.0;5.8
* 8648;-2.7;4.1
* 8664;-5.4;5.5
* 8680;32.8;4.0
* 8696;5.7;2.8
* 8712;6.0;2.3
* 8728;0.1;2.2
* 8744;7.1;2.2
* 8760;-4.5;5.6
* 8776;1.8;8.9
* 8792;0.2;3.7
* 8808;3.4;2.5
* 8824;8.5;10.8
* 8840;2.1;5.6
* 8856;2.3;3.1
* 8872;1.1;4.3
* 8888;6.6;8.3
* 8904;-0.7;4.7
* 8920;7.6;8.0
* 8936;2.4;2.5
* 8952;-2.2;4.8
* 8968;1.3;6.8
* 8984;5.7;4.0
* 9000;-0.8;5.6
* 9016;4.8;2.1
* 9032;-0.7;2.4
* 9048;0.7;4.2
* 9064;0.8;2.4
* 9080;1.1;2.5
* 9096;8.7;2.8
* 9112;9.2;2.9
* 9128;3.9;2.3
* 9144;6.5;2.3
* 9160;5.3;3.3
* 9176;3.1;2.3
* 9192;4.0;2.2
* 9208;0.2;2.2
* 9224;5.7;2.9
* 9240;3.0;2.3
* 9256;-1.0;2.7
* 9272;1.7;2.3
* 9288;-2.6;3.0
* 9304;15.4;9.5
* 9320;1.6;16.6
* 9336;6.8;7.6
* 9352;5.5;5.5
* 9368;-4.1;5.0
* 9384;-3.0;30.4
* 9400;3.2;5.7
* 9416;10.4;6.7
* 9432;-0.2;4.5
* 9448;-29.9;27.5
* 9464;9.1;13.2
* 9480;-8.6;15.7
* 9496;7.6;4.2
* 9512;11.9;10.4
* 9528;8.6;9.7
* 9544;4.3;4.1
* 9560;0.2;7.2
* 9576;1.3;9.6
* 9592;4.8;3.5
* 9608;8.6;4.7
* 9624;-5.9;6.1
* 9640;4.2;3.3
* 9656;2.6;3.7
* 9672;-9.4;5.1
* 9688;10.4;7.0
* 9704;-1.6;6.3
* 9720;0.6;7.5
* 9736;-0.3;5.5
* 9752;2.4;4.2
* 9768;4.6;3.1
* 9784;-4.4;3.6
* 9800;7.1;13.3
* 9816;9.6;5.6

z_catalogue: 1.33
